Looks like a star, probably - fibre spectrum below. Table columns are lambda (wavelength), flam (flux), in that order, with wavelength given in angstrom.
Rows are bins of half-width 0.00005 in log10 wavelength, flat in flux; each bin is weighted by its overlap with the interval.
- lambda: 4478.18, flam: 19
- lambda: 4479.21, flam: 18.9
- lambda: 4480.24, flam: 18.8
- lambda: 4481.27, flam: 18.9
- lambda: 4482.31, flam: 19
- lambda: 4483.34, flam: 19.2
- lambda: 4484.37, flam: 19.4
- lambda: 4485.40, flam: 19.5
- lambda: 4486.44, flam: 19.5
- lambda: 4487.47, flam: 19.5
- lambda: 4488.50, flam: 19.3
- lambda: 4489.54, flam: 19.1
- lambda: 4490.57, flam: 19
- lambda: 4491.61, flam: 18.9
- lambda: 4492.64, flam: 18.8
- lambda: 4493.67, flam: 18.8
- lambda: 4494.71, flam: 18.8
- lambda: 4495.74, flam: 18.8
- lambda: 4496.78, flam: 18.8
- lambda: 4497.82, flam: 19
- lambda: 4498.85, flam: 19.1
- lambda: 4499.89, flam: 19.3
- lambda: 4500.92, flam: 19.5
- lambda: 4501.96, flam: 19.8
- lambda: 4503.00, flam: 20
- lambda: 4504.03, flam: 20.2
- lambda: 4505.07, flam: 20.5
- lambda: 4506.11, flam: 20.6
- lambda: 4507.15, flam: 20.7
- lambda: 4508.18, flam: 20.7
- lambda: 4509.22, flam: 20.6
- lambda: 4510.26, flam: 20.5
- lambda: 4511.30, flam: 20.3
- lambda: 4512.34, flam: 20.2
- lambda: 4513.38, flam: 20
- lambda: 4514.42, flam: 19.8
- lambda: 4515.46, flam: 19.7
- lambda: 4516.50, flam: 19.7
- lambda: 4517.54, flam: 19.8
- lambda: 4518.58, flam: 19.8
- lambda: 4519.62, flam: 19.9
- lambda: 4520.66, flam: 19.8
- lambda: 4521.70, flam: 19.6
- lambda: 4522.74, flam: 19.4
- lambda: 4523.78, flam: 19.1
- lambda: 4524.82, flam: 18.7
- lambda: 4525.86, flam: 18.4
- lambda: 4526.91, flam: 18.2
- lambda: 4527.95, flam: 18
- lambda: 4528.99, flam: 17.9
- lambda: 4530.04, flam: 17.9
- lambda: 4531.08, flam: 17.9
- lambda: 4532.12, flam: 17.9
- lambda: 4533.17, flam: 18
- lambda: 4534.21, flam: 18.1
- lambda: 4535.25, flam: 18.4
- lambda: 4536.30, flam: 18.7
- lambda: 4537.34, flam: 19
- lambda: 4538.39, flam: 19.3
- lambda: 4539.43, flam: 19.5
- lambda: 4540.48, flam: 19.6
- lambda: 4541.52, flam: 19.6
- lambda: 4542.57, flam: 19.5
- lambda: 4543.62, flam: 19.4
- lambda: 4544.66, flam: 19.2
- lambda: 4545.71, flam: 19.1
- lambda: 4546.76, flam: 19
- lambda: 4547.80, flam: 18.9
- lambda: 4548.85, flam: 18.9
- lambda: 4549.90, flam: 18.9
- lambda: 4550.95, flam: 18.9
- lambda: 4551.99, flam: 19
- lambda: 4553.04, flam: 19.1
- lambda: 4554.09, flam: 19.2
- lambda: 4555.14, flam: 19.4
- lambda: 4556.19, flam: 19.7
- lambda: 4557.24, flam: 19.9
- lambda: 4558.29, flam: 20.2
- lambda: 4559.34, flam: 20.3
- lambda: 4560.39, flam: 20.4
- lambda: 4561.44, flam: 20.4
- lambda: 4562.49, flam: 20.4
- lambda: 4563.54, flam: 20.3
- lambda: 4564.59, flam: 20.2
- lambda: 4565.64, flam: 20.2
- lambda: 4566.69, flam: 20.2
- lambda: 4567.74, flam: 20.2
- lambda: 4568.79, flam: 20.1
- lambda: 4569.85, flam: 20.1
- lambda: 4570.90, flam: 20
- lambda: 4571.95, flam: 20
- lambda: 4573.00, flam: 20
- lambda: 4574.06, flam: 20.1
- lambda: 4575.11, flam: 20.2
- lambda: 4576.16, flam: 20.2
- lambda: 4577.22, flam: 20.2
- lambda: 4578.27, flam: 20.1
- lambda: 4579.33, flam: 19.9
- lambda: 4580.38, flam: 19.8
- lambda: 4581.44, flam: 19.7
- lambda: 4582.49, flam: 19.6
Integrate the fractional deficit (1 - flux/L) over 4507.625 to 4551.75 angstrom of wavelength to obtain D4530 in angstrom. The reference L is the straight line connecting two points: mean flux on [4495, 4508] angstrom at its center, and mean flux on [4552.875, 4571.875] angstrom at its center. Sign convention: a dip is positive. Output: 1.5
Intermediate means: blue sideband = 19.7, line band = 19.2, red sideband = 20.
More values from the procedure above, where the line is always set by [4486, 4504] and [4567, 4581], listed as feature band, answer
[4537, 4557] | 0.5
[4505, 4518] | -0.6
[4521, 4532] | 0.6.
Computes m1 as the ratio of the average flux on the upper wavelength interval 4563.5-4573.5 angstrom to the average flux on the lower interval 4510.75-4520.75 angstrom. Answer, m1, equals 1.0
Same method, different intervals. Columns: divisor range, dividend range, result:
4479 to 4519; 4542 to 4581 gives 1.01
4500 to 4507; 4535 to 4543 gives 0.96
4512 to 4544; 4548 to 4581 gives 1.04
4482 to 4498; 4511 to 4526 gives 1.03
